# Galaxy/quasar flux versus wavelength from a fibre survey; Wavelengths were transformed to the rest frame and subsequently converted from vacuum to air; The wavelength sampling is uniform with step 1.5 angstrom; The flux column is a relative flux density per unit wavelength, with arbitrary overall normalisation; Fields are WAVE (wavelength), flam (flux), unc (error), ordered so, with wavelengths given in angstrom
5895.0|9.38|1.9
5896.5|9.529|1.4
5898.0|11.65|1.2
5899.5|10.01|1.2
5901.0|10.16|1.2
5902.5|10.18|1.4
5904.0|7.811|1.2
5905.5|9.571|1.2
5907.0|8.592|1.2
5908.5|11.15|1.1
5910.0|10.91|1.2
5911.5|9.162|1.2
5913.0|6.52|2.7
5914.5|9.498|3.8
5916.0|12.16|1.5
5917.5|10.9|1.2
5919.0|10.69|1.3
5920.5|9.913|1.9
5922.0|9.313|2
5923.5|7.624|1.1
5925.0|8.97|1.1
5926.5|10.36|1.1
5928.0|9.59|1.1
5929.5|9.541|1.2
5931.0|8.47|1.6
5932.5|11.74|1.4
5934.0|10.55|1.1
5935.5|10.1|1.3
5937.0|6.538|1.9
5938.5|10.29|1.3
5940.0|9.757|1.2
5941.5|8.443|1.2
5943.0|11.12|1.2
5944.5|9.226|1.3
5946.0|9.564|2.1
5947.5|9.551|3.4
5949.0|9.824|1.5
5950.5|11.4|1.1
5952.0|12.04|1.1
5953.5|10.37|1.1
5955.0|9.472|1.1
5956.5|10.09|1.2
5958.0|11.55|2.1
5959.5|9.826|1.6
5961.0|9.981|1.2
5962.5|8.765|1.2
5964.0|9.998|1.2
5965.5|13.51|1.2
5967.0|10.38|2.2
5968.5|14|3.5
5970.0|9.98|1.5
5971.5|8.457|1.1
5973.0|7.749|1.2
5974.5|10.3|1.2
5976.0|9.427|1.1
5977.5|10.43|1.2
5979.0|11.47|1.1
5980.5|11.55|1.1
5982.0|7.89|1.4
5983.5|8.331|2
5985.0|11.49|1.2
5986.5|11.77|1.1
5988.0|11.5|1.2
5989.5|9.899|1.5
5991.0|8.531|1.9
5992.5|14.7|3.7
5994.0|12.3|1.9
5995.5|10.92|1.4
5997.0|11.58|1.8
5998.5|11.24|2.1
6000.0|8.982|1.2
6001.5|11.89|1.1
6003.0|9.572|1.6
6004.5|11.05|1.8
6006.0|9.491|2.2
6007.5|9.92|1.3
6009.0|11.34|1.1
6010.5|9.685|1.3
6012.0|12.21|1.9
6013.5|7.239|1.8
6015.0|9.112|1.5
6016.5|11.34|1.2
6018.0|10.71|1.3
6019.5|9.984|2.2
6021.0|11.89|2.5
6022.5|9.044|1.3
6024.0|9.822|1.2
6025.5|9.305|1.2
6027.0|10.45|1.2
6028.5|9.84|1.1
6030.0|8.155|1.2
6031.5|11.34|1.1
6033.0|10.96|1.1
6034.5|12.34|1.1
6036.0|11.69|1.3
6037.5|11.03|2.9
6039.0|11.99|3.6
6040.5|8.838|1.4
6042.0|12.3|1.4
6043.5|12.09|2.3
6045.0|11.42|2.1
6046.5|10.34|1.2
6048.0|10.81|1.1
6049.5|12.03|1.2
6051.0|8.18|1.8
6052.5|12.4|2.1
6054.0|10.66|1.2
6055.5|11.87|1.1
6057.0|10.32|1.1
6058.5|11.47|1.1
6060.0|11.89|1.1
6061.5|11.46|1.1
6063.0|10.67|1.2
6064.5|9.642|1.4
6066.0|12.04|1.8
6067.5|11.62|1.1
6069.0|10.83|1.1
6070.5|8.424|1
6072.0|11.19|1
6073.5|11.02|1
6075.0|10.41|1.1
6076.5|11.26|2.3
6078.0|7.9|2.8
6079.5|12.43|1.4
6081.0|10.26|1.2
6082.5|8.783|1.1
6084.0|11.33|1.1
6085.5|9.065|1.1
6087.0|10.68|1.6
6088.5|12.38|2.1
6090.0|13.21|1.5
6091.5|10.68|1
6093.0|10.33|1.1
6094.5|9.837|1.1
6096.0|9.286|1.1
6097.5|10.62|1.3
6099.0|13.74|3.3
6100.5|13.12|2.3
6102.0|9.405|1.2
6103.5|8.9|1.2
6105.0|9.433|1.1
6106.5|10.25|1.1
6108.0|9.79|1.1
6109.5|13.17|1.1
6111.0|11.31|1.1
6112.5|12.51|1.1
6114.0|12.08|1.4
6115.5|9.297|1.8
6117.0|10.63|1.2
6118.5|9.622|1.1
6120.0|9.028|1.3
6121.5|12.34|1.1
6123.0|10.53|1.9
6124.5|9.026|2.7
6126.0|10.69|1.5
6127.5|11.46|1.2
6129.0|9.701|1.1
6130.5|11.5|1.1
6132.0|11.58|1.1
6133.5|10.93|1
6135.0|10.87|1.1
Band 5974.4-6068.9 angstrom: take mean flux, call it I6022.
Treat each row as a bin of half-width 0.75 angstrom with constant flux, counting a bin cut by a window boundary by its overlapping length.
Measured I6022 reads 10.7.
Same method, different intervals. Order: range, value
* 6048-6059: 11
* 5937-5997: 10.4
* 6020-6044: 10.7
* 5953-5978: 10.2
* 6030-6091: 10.9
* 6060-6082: 10.7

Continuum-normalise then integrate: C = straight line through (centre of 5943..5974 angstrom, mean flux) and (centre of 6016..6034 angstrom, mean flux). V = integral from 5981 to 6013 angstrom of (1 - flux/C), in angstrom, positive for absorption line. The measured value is -1.2 angstrom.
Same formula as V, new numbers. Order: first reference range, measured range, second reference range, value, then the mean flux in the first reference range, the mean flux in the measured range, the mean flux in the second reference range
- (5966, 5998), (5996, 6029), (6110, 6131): 1.2 angstrom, 10.6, 10.3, 10.7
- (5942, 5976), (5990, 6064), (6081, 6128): -1.7 angstrom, 10.3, 10.7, 10.7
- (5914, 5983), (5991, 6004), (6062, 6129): -1.2 angstrom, 10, 11.2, 10.7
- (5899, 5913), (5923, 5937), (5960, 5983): 0.4 angstrom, 9.55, 9.53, 10.2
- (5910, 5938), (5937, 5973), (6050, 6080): -1.3 angstrom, 9.58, 10.2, 10.8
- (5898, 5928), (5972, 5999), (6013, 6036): -1.5 angstrom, 9.71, 10.6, 10.2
